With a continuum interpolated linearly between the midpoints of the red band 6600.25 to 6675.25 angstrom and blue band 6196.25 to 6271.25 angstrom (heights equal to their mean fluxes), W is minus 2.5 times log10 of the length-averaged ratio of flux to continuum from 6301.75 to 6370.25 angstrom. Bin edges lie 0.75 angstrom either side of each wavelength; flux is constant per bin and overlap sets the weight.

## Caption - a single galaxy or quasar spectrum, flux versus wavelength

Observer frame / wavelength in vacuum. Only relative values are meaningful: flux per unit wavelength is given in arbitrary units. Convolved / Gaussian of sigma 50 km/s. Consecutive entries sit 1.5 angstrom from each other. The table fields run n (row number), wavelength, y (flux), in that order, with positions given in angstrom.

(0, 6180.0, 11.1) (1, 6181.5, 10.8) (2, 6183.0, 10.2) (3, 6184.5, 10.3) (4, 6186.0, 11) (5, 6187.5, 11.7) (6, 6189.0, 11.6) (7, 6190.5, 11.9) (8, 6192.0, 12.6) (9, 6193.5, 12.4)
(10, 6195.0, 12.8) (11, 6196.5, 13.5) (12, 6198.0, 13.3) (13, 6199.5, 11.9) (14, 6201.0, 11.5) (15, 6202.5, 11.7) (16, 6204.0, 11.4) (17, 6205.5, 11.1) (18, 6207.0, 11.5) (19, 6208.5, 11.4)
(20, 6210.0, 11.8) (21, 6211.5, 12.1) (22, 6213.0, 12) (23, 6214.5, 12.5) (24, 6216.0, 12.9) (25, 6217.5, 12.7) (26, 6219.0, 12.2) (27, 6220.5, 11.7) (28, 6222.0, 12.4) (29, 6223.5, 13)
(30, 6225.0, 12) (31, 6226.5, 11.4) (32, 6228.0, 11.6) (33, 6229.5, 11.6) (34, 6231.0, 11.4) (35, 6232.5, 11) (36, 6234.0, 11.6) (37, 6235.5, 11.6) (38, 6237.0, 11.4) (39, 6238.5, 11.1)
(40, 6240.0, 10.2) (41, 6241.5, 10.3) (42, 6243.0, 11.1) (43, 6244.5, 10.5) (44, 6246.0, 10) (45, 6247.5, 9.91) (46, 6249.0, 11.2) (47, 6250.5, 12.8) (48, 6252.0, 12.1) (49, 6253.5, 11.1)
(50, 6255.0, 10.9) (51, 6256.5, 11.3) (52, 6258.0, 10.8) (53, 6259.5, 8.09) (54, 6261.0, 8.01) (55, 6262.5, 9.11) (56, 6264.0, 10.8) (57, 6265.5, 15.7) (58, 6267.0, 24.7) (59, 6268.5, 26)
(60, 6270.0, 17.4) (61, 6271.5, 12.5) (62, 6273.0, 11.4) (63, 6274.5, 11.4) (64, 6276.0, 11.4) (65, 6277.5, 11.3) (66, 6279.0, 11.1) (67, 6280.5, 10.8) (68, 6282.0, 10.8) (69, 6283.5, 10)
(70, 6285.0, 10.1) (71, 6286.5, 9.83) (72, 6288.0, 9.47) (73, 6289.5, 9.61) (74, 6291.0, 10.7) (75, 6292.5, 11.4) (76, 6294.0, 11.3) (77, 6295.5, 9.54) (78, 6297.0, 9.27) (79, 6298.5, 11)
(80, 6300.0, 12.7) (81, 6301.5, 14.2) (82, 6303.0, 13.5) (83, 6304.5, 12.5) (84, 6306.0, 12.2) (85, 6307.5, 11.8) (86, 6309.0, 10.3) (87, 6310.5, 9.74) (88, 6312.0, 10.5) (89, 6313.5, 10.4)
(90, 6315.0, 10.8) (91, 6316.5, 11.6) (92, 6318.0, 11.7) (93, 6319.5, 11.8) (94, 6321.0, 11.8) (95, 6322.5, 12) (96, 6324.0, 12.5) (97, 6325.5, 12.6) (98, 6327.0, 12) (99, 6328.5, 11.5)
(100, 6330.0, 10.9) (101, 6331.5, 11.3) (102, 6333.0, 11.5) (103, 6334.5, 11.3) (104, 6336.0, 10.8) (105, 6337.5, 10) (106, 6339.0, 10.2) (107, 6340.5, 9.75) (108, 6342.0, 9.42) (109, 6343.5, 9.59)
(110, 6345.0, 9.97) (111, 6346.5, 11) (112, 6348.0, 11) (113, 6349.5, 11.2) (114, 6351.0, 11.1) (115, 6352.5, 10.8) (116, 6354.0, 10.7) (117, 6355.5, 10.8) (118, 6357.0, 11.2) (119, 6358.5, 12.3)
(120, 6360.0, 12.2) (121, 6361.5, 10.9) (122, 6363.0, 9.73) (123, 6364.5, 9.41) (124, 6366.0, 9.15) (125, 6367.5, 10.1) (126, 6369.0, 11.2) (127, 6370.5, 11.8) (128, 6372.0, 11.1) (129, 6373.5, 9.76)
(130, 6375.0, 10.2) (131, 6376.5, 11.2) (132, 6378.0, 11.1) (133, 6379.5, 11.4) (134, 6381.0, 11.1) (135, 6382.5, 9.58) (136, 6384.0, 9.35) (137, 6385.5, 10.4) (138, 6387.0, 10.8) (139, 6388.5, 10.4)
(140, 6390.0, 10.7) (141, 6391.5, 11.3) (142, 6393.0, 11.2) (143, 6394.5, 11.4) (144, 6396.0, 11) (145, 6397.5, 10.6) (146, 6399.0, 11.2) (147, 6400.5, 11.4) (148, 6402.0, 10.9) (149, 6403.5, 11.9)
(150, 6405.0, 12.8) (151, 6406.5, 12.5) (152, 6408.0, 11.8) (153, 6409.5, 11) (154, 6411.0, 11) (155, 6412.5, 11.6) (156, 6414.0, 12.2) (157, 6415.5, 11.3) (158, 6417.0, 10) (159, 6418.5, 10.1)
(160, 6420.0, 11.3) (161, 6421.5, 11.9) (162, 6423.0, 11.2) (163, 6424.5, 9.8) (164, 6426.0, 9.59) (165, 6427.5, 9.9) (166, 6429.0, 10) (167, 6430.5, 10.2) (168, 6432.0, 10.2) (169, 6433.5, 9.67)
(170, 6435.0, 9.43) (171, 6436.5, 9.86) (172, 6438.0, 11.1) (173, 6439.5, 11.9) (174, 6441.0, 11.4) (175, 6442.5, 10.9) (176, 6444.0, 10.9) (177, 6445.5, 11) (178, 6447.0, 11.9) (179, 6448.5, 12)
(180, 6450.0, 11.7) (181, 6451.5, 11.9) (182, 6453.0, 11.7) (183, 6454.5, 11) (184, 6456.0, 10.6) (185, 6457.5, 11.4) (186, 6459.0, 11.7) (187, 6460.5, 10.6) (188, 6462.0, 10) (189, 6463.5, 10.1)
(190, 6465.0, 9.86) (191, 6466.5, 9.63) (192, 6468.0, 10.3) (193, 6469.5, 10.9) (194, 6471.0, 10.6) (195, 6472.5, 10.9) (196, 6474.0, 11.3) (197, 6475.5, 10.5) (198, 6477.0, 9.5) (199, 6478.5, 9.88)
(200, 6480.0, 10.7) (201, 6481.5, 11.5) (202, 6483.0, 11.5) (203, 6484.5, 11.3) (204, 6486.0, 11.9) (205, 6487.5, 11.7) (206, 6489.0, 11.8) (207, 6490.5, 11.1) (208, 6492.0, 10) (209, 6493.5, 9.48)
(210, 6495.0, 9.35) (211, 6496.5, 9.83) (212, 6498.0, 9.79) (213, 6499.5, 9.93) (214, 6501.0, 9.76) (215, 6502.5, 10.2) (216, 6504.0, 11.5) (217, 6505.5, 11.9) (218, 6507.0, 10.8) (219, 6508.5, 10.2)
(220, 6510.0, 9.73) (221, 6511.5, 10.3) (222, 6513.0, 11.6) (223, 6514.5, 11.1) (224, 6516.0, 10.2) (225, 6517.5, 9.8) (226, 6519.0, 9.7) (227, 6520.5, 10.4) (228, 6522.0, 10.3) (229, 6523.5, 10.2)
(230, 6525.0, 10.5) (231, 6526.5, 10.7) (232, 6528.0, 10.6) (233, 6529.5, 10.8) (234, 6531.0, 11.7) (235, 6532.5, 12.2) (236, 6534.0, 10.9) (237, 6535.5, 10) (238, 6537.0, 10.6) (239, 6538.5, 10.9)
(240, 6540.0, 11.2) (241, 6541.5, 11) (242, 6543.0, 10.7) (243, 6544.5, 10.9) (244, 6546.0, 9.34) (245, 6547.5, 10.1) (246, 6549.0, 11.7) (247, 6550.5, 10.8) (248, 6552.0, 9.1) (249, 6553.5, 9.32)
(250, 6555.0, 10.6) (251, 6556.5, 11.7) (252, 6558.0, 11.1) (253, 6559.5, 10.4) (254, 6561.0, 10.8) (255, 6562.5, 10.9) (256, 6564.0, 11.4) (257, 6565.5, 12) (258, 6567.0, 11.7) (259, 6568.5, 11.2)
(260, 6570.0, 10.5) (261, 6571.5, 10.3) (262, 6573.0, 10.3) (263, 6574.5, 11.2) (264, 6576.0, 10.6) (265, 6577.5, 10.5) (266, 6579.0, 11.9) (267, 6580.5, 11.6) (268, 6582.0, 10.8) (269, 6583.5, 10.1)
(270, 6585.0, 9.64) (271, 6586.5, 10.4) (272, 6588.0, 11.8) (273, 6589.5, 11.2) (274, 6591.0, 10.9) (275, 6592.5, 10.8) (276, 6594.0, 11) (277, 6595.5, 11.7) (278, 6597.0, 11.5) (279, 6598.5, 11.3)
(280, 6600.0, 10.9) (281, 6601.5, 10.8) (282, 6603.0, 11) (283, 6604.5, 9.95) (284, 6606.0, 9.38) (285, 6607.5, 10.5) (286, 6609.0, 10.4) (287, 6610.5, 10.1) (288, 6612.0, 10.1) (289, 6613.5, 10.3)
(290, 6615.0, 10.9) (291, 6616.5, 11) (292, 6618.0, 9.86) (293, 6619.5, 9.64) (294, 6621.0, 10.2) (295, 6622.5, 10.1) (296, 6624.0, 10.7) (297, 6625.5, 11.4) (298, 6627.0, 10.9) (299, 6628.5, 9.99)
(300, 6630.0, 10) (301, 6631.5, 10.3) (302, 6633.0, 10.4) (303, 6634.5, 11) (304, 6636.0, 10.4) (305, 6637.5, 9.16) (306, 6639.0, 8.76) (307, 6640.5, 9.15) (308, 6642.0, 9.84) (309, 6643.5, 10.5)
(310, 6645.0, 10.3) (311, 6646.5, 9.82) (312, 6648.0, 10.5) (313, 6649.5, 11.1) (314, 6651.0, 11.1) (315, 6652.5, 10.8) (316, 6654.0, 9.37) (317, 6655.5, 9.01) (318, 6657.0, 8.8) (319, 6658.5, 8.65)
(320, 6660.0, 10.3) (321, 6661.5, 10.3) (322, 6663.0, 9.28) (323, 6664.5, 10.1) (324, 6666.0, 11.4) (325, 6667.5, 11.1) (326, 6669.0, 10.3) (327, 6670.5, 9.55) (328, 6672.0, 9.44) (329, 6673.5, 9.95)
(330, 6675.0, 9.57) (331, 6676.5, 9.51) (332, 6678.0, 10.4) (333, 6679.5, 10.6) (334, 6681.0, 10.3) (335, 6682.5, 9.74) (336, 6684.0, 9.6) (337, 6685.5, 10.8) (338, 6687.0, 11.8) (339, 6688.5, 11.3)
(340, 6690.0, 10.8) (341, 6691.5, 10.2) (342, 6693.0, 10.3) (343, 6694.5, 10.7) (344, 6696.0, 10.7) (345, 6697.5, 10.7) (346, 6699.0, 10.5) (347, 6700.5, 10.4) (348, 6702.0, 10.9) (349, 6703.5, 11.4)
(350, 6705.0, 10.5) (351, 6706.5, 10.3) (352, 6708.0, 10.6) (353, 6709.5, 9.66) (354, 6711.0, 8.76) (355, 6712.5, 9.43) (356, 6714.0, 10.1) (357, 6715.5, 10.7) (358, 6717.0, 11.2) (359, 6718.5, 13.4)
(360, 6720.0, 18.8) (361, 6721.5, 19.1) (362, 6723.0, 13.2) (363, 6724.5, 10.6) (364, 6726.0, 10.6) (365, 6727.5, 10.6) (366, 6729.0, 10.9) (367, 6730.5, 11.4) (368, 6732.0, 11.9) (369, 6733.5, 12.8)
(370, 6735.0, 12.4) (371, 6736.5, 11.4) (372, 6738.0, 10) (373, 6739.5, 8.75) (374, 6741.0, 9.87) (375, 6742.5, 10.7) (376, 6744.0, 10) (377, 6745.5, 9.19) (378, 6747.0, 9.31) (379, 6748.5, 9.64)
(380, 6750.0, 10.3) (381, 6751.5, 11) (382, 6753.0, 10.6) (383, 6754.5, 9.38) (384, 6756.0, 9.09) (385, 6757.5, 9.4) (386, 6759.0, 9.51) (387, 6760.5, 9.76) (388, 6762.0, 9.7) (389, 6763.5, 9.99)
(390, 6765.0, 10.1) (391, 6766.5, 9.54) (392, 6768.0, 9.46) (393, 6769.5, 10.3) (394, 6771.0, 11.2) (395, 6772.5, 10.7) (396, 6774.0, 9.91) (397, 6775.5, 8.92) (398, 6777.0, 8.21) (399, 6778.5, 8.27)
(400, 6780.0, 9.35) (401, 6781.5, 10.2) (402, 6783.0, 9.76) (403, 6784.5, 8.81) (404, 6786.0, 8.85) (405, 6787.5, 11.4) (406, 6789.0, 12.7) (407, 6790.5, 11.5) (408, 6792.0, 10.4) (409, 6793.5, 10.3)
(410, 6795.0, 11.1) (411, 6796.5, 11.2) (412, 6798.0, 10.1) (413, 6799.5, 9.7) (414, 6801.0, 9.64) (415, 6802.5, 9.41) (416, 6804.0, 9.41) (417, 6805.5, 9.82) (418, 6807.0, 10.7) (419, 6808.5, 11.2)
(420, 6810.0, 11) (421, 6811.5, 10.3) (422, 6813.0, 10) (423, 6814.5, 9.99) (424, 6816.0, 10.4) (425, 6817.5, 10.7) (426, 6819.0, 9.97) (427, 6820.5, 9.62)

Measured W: 0.05 mag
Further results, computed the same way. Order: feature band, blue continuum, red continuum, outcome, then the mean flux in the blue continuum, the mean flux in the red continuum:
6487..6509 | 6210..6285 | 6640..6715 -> 0.05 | 12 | 10.2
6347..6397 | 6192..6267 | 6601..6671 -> 0.04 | 11.7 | 10.2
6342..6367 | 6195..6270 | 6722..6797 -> 0.10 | 12.1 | 10.3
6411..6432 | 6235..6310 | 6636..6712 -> 0.05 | 11.7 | 10.2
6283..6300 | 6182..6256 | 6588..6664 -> 0.11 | 11.6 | 10.3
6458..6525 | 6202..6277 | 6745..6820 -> 0.06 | 12.1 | 10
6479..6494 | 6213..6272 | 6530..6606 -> 0.01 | 12.2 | 10.8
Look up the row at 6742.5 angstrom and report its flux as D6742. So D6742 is 10.7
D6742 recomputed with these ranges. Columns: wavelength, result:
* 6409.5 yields 11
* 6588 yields 11.8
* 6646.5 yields 9.82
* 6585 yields 9.64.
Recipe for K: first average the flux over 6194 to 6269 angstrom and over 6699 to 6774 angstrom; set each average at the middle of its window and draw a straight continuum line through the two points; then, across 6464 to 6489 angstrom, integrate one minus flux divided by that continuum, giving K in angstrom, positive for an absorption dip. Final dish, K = 1.39 angstrom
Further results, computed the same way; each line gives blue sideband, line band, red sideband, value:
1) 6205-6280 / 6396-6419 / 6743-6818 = 0.17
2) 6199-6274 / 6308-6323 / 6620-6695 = 0.86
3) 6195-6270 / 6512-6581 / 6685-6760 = 3.52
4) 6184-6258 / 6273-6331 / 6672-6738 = 1.71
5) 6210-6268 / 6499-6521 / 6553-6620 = 1.01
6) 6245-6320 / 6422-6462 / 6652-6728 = 1.79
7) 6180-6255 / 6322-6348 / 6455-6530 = 0.50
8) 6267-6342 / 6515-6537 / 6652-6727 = 1.09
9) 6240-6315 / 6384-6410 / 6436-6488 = 0.02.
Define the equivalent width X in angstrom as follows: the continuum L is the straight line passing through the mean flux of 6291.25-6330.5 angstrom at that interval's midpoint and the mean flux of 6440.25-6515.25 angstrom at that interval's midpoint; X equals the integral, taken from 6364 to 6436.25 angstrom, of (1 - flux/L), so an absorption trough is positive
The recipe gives 2.3 angstrom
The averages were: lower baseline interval 11.5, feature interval 10.8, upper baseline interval 10.8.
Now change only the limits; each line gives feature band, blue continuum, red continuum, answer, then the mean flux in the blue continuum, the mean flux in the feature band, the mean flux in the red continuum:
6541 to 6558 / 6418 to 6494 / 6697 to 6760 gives 0.52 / 10.8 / 10.5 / 10.9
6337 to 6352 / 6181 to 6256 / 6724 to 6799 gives 1.27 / 11.6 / 10.3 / 10.2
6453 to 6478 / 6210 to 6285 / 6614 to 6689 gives 0.98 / 12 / 10.6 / 10.2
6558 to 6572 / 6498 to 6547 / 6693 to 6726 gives -0.32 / 10.6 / 11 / 11.5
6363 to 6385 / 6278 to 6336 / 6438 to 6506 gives 1.23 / 11.2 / 10.4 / 10.8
